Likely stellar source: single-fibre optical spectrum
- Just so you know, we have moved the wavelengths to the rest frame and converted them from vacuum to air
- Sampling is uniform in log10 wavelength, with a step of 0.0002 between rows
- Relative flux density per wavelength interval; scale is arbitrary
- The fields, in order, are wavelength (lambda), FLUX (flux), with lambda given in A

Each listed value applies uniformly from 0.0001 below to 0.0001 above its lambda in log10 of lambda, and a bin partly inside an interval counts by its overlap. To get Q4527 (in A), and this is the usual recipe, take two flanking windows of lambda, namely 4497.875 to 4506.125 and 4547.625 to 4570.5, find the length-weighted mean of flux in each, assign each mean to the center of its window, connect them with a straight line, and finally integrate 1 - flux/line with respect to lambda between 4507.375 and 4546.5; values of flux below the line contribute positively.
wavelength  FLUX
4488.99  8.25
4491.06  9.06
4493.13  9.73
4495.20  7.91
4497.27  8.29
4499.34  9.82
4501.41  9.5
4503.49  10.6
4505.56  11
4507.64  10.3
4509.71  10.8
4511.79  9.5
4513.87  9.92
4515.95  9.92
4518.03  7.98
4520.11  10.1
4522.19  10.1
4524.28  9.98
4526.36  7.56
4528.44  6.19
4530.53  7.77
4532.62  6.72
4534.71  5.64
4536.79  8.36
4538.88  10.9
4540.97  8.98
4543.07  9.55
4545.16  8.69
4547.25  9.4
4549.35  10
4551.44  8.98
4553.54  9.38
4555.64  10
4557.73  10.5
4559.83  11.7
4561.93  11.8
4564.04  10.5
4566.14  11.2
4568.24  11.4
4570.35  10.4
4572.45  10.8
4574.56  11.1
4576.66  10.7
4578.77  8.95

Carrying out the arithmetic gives 5.3 A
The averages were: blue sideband 10.1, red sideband 10.5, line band 8.87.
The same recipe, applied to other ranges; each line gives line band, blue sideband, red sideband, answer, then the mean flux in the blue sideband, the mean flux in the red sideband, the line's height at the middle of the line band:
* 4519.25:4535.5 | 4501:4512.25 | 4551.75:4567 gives 3.8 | 10.4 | 10.6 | 10.5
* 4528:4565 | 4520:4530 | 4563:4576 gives 2.1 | 8.61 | 10.9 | 9.72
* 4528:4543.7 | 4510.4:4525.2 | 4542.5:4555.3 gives 2.4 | 9.66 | 9.36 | 9.49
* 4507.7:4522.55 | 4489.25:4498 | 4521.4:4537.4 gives -3.0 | 8.72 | 7.74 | 8.13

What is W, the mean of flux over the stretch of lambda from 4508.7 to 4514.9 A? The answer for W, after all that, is 10.1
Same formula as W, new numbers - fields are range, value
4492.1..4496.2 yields 8.83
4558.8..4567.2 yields 11.3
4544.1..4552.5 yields 9.27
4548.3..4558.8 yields 9.78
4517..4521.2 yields 9.06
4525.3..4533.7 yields 7.06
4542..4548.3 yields 9.21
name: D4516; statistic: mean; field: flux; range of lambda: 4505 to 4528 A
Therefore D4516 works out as 9.62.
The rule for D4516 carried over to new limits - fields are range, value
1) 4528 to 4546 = 8.14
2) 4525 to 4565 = 9.09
